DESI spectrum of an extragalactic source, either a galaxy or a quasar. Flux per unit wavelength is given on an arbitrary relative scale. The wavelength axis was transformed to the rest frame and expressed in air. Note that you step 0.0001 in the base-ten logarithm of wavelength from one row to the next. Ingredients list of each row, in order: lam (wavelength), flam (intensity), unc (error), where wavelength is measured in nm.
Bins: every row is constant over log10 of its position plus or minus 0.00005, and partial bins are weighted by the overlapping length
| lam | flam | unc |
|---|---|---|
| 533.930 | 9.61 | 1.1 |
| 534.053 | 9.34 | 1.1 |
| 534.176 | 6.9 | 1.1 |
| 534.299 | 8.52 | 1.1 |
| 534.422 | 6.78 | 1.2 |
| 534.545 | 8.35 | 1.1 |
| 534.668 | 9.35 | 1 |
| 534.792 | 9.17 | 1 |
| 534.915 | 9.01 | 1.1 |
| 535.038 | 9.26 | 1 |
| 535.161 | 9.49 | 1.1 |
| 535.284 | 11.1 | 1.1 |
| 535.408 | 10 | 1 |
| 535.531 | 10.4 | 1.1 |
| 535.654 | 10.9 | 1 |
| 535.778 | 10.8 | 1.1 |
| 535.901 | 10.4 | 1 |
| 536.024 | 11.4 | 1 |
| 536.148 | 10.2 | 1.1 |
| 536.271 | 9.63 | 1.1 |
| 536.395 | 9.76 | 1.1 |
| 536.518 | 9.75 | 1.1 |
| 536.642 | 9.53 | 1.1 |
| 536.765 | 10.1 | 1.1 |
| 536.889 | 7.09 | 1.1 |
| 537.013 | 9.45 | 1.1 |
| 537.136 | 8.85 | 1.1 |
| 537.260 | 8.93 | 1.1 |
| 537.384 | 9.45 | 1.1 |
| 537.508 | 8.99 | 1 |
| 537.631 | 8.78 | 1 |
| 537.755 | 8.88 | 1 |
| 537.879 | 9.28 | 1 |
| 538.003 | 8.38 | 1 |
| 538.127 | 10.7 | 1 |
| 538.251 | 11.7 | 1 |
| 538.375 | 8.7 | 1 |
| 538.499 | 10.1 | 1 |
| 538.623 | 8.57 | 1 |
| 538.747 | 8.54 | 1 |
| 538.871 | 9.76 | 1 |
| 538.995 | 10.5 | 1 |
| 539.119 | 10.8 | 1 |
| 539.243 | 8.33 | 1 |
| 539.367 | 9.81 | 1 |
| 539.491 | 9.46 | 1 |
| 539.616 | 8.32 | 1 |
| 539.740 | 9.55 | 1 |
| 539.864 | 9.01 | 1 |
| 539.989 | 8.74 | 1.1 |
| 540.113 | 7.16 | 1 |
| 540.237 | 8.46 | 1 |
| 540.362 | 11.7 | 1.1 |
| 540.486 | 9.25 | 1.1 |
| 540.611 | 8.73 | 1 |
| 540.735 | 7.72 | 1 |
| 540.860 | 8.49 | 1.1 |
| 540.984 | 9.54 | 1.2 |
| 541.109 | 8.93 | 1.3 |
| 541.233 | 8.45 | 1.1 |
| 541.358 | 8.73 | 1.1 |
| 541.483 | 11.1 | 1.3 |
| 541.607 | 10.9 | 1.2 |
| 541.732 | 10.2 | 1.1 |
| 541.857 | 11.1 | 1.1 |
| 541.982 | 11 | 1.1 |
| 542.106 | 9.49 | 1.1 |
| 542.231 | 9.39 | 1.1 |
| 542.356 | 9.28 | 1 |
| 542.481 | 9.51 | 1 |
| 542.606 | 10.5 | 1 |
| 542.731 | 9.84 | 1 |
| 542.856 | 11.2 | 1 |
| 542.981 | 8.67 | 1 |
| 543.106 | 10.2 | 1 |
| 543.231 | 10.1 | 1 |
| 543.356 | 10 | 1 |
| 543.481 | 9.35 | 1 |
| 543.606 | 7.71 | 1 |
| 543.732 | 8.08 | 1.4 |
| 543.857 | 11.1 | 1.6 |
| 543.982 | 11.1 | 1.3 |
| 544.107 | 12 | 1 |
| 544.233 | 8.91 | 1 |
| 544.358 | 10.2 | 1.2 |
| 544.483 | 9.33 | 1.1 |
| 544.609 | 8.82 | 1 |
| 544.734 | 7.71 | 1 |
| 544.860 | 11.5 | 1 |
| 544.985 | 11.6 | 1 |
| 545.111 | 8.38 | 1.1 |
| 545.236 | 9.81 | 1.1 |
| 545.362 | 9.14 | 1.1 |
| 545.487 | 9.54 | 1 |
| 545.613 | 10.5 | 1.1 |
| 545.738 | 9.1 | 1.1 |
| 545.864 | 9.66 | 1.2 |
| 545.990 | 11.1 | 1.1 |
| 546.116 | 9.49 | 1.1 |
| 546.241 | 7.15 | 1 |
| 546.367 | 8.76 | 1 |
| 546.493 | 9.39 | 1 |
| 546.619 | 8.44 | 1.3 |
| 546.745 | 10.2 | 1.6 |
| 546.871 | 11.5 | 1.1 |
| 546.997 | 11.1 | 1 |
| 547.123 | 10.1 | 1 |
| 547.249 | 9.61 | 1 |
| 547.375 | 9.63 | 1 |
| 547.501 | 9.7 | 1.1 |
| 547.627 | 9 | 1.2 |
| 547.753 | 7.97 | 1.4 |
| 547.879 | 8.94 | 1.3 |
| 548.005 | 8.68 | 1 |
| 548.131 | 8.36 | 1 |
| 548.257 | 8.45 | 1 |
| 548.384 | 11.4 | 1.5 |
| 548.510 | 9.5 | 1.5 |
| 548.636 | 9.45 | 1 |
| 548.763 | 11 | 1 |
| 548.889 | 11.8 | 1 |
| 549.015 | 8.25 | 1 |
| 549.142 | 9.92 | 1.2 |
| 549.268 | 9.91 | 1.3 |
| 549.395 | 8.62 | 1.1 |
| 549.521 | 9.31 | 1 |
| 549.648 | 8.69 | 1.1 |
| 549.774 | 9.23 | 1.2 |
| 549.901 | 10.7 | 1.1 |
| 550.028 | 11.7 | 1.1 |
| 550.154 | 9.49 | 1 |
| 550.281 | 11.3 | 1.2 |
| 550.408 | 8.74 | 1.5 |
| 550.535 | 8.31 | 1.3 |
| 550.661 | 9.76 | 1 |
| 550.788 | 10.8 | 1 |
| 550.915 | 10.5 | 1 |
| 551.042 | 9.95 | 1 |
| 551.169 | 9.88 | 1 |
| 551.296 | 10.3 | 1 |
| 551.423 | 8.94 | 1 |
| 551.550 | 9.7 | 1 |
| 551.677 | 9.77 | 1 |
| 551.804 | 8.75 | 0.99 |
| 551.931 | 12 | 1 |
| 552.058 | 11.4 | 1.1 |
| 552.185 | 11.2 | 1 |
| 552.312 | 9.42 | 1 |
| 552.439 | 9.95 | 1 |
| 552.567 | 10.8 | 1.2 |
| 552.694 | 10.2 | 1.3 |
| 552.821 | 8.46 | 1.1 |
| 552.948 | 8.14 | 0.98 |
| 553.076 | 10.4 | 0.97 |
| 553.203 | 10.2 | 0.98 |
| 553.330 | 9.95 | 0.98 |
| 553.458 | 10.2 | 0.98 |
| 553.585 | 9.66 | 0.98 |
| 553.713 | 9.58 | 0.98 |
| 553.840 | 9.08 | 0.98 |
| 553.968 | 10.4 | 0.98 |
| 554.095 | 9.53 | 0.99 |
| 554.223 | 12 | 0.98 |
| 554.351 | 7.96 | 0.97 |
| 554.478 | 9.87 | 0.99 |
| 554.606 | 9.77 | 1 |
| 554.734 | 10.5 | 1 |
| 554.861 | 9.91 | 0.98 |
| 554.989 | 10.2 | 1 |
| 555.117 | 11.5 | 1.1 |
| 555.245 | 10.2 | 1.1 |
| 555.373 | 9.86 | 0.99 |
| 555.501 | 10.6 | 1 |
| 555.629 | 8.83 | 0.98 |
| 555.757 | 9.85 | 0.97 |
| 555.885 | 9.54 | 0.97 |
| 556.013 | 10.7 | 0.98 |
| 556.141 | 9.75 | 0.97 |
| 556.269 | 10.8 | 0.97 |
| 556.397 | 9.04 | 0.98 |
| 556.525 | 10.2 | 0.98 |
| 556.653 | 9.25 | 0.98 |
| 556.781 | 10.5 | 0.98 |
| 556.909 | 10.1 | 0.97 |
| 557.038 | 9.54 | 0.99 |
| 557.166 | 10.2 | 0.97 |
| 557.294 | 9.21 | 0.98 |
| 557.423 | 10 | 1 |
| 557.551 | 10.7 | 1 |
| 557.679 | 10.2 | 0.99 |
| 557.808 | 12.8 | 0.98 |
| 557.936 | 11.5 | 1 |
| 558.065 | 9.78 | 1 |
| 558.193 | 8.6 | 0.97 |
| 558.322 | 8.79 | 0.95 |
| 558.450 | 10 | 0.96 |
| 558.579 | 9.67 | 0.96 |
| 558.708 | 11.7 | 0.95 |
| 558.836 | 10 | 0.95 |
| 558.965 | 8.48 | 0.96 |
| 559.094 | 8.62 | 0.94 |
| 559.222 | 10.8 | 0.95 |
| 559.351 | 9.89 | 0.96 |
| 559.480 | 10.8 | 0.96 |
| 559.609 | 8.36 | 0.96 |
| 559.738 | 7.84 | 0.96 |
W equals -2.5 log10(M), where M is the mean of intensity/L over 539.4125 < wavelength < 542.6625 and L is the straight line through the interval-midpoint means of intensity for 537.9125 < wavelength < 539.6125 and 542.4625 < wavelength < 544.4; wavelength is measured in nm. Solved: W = 0.04 mag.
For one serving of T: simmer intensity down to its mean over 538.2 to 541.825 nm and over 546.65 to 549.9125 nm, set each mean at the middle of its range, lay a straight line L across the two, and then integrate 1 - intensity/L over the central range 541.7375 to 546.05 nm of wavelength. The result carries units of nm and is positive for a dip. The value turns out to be -0.17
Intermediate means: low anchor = 9.36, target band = 9.85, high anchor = 9.63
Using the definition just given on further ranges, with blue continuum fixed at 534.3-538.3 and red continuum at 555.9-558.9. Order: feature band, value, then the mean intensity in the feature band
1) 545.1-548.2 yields 0.13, 9.43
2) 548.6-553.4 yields 0.01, 9.92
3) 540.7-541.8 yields 0.03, 9.39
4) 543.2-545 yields -0.01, 9.78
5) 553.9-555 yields 0.00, 10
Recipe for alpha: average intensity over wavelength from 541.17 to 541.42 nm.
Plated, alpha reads 8.6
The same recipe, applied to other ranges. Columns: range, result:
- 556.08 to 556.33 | 10.3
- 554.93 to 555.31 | 10.6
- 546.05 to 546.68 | 8.66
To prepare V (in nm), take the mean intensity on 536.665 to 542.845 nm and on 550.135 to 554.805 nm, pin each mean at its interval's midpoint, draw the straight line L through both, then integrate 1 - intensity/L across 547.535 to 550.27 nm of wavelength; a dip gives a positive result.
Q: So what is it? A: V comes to 0.056 nm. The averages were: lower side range 9.41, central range 9.58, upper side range 9.92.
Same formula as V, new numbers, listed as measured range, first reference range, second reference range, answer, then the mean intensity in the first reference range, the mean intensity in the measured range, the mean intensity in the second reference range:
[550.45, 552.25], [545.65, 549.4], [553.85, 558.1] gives -0.046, 9.56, 10.1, 10.1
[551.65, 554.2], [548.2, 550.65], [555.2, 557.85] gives -0.018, 9.78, 9.99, 10.1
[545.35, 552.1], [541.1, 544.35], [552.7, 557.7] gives 0.130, 9.9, 9.71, 9.91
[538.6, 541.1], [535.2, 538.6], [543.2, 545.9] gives 0.153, 9.73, 9.13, 9.71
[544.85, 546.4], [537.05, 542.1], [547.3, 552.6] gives -0.001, 9.39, 9.63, 9.78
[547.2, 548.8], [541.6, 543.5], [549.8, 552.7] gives 0.122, 10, 9.33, 10.1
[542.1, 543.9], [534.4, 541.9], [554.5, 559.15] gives -0.002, 9.46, 9.61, 10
